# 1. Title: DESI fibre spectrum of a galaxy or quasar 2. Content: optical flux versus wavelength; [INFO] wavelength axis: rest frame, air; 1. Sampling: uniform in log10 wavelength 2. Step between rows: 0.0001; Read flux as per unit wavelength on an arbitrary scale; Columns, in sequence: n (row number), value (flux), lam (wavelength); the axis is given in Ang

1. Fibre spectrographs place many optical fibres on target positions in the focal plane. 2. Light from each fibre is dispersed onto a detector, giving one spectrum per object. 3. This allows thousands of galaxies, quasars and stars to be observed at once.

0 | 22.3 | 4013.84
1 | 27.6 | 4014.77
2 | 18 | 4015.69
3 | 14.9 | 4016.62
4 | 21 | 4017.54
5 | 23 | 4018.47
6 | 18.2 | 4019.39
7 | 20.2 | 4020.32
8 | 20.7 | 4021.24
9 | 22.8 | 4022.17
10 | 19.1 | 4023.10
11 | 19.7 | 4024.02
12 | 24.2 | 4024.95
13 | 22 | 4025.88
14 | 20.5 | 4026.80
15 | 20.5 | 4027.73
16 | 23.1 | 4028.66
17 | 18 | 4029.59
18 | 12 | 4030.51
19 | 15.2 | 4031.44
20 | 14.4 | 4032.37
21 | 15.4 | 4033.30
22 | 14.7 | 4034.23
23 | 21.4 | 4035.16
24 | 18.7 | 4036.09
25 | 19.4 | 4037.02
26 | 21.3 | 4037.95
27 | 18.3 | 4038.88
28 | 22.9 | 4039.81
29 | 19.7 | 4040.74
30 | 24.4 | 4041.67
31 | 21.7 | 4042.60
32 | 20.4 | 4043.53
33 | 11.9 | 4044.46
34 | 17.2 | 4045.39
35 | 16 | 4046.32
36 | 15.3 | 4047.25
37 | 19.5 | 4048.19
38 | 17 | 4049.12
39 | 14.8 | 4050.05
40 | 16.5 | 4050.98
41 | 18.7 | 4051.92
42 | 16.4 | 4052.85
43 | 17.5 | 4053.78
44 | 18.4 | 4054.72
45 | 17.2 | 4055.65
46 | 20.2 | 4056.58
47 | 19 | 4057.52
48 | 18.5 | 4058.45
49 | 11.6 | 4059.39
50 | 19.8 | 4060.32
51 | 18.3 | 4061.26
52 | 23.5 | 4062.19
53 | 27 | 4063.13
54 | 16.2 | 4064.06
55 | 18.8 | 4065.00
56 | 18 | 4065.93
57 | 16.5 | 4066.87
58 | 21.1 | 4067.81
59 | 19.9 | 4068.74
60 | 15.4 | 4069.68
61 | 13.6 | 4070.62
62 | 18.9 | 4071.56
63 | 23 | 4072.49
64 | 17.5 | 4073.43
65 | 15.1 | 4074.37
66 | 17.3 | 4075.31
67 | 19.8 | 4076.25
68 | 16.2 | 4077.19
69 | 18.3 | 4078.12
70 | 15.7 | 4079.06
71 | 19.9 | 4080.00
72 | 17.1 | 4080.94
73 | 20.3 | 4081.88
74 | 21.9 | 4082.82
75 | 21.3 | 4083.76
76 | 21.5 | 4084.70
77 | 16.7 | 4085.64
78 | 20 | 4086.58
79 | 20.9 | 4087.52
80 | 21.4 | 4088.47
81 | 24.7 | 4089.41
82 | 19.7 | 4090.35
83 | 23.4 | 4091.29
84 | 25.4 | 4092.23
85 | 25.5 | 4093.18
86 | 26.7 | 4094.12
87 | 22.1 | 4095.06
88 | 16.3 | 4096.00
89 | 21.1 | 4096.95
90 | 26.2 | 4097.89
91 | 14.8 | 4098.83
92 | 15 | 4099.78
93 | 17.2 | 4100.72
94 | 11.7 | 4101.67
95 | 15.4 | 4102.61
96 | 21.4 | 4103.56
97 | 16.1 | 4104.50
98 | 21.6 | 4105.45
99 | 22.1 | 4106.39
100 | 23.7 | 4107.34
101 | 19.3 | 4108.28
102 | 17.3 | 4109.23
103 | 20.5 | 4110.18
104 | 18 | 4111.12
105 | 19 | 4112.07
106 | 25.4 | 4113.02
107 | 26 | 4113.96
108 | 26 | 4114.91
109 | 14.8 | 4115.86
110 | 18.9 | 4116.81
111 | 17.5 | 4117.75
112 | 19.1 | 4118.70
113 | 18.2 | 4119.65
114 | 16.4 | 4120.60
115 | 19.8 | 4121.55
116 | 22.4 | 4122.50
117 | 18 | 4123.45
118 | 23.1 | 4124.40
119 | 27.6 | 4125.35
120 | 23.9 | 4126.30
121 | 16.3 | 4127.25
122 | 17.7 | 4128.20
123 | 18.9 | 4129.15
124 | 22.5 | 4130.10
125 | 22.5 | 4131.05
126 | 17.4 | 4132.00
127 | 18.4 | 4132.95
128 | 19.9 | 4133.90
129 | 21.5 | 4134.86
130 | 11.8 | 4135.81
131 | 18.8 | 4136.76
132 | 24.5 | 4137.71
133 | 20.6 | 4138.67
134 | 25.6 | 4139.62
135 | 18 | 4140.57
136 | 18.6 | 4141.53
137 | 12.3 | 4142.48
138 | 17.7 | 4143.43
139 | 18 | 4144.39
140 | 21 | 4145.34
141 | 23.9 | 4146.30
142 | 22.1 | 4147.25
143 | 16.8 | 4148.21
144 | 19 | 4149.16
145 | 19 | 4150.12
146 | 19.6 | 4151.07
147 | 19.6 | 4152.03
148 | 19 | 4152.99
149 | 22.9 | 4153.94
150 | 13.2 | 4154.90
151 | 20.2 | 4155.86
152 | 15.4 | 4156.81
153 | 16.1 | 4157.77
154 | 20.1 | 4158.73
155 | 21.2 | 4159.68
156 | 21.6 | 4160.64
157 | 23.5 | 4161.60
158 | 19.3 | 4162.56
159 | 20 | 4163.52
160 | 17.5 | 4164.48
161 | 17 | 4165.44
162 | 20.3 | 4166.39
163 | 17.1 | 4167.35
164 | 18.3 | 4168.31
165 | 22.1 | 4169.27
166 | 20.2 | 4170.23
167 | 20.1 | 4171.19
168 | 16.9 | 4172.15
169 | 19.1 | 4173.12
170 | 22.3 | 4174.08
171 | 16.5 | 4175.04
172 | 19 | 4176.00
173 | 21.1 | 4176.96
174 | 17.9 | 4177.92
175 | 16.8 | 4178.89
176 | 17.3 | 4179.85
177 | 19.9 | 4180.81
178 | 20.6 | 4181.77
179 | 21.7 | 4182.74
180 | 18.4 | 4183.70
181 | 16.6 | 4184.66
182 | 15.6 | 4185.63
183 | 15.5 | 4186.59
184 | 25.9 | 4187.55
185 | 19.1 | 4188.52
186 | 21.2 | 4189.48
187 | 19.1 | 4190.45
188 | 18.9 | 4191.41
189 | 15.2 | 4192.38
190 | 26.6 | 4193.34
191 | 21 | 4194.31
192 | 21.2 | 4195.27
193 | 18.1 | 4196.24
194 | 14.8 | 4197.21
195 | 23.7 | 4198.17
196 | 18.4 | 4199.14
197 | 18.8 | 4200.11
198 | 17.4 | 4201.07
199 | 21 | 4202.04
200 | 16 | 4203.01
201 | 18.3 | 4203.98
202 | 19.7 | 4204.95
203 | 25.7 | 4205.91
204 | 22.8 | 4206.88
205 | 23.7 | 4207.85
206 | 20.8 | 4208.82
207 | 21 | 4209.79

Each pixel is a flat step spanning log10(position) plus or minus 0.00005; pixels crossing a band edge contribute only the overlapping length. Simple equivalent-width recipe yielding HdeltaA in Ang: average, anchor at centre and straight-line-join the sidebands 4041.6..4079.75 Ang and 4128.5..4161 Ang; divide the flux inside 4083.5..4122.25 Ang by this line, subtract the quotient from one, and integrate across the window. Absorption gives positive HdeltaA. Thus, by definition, -3.1 Ang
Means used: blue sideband 18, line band 20.2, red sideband 19.3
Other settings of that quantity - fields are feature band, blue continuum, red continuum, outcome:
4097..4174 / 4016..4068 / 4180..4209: -0.4 Ang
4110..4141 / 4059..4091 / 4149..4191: -1.9 Ang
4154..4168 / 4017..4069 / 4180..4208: 0.5 Ang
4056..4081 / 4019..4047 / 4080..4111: 1.7 Ang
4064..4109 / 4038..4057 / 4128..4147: -1.4 Ang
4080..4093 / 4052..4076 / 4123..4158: -1.7 Ang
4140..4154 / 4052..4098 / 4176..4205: 0.2 Ang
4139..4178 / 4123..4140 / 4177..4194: 1.2 Ang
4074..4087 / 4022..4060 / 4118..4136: 0.3 Ang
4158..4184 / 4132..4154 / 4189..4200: 0.2 Ang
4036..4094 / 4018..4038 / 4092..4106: 1.1 Ang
